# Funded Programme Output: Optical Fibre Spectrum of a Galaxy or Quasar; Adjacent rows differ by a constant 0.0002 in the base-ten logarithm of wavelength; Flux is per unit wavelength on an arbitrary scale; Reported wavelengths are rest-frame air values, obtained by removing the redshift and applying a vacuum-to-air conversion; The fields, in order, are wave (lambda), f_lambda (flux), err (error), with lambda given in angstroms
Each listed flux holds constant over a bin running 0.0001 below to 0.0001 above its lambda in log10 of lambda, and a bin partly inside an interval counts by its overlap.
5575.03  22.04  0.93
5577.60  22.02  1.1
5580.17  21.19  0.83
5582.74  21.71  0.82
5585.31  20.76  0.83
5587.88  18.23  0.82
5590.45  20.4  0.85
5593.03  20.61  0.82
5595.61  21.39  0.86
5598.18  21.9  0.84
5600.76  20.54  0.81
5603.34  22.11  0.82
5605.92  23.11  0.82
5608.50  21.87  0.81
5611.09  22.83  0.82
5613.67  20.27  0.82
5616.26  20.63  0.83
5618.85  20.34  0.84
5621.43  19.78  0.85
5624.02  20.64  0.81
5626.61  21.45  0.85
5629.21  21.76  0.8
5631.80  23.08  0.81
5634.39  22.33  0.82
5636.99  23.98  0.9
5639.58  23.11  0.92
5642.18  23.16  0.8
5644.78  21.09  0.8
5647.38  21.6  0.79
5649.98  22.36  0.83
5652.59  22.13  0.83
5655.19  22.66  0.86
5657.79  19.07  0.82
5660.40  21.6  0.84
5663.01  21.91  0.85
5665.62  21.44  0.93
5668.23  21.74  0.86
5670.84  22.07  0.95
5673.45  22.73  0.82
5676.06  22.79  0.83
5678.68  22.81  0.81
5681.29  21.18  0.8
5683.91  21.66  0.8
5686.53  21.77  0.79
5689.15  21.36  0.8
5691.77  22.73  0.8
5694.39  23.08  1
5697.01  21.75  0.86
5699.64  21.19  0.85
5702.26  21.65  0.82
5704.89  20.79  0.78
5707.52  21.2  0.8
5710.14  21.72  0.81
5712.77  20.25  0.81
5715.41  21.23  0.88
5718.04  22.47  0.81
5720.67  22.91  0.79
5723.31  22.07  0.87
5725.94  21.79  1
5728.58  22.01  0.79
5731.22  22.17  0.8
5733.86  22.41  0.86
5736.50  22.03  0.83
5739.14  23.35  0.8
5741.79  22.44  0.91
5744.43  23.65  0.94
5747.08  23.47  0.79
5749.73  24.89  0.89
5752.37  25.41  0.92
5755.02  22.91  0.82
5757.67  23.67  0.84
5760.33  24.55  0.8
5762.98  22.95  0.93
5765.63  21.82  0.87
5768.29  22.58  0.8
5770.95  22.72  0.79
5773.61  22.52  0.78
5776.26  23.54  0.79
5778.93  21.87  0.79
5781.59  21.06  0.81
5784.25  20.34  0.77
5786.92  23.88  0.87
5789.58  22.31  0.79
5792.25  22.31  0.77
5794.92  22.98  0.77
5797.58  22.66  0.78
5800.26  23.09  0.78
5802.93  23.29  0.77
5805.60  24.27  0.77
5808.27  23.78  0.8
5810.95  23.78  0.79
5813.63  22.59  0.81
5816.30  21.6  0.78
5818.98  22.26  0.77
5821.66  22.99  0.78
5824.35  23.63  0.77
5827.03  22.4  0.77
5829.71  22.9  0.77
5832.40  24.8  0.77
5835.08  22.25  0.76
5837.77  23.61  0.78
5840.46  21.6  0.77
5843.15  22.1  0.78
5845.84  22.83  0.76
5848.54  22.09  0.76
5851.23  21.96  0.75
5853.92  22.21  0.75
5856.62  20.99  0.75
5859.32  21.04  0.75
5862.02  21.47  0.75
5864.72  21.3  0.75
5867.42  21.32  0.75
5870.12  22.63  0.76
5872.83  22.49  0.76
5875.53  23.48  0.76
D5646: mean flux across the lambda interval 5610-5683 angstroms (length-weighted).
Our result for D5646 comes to 21.8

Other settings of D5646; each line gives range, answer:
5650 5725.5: 21.8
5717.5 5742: 22.4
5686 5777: 22.5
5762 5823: 22.7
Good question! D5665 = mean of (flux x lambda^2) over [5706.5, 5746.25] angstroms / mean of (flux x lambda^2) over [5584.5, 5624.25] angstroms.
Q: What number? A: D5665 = 1.10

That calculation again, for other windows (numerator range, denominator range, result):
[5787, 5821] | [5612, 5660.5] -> 1.12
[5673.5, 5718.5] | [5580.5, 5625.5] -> 1.07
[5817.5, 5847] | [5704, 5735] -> 1.09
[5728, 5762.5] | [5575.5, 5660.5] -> 1.13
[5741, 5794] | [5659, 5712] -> 1.08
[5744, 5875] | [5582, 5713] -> 1.11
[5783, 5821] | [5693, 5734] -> 1.08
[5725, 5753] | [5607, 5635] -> 1.12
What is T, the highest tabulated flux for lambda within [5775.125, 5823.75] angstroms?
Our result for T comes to 24.27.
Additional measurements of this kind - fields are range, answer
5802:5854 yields 24.8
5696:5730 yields 22.91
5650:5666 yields 22.66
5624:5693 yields 23.98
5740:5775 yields 25.41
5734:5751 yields 24.89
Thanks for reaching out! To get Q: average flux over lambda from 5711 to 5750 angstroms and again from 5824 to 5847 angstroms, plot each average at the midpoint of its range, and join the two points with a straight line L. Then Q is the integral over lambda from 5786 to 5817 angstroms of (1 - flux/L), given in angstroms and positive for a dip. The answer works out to -0.5 angstroms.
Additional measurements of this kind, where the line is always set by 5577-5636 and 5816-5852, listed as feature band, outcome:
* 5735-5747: -0.44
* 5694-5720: 0.45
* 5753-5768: -0.69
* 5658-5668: 0.11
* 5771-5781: -0.10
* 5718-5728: -0.13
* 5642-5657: -0.32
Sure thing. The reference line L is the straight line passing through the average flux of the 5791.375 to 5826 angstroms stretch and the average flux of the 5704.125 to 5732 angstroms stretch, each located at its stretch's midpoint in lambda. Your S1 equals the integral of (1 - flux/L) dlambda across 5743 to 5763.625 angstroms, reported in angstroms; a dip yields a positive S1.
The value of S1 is -1.6 angstroms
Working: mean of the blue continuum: 21.7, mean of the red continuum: 23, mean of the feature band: 24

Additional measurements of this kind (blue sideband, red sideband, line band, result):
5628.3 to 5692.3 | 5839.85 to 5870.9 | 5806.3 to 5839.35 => -1.9 angstroms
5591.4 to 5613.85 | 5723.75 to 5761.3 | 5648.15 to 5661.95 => 0.4 angstroms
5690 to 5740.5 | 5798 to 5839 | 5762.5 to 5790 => 0.4 angstroms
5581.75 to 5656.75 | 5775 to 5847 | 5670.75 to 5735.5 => 0.5 angstroms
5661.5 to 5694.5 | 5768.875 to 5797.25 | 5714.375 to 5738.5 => 0.0 angstroms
